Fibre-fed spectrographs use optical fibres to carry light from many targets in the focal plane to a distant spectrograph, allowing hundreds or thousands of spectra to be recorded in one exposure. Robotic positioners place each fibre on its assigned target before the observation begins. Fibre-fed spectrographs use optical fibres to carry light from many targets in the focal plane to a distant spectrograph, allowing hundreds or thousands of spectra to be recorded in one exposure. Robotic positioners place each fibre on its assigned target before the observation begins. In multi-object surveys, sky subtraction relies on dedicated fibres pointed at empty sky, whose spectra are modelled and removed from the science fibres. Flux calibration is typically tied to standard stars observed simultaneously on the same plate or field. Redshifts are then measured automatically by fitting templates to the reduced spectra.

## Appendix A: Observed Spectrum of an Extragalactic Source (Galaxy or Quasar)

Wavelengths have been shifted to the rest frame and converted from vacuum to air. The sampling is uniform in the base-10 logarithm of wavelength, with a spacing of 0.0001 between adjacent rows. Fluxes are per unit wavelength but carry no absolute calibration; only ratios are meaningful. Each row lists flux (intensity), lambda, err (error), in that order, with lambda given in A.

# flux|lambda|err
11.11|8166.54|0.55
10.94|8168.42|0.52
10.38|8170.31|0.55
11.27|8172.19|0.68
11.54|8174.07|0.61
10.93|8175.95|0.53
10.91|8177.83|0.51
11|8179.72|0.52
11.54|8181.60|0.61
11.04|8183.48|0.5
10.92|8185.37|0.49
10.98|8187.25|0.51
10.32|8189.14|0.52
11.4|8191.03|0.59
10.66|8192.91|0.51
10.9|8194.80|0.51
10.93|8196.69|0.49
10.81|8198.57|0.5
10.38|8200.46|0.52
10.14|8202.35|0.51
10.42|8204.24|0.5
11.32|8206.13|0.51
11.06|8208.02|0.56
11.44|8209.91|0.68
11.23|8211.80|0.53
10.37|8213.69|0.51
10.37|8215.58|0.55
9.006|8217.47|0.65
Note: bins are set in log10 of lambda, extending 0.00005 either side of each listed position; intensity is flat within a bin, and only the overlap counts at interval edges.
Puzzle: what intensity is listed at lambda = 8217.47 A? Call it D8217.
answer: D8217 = 9.006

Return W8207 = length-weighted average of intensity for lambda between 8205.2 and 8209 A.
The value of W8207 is 11.2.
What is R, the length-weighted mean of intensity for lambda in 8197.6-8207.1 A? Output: 10.6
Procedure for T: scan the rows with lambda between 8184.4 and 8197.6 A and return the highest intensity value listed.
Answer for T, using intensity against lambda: 11.4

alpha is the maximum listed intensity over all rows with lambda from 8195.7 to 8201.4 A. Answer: 10.93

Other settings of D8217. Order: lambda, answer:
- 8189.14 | 10.32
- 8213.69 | 10.37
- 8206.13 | 11.32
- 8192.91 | 10.66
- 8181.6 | 11.54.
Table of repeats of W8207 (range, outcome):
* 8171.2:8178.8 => 11.2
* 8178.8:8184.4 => 11.2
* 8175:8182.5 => 11.1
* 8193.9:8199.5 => 10.9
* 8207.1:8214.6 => 11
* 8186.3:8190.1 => 10.6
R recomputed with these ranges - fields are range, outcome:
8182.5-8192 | 10.9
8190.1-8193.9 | 11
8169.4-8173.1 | 10.8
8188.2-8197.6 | 10.8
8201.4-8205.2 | 10.3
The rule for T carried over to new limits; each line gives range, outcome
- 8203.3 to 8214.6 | 11.44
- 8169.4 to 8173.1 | 11.27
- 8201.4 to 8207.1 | 11.32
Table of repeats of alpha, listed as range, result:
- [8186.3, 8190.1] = 10.98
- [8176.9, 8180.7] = 11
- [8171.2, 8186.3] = 11.54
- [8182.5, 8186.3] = 11.04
